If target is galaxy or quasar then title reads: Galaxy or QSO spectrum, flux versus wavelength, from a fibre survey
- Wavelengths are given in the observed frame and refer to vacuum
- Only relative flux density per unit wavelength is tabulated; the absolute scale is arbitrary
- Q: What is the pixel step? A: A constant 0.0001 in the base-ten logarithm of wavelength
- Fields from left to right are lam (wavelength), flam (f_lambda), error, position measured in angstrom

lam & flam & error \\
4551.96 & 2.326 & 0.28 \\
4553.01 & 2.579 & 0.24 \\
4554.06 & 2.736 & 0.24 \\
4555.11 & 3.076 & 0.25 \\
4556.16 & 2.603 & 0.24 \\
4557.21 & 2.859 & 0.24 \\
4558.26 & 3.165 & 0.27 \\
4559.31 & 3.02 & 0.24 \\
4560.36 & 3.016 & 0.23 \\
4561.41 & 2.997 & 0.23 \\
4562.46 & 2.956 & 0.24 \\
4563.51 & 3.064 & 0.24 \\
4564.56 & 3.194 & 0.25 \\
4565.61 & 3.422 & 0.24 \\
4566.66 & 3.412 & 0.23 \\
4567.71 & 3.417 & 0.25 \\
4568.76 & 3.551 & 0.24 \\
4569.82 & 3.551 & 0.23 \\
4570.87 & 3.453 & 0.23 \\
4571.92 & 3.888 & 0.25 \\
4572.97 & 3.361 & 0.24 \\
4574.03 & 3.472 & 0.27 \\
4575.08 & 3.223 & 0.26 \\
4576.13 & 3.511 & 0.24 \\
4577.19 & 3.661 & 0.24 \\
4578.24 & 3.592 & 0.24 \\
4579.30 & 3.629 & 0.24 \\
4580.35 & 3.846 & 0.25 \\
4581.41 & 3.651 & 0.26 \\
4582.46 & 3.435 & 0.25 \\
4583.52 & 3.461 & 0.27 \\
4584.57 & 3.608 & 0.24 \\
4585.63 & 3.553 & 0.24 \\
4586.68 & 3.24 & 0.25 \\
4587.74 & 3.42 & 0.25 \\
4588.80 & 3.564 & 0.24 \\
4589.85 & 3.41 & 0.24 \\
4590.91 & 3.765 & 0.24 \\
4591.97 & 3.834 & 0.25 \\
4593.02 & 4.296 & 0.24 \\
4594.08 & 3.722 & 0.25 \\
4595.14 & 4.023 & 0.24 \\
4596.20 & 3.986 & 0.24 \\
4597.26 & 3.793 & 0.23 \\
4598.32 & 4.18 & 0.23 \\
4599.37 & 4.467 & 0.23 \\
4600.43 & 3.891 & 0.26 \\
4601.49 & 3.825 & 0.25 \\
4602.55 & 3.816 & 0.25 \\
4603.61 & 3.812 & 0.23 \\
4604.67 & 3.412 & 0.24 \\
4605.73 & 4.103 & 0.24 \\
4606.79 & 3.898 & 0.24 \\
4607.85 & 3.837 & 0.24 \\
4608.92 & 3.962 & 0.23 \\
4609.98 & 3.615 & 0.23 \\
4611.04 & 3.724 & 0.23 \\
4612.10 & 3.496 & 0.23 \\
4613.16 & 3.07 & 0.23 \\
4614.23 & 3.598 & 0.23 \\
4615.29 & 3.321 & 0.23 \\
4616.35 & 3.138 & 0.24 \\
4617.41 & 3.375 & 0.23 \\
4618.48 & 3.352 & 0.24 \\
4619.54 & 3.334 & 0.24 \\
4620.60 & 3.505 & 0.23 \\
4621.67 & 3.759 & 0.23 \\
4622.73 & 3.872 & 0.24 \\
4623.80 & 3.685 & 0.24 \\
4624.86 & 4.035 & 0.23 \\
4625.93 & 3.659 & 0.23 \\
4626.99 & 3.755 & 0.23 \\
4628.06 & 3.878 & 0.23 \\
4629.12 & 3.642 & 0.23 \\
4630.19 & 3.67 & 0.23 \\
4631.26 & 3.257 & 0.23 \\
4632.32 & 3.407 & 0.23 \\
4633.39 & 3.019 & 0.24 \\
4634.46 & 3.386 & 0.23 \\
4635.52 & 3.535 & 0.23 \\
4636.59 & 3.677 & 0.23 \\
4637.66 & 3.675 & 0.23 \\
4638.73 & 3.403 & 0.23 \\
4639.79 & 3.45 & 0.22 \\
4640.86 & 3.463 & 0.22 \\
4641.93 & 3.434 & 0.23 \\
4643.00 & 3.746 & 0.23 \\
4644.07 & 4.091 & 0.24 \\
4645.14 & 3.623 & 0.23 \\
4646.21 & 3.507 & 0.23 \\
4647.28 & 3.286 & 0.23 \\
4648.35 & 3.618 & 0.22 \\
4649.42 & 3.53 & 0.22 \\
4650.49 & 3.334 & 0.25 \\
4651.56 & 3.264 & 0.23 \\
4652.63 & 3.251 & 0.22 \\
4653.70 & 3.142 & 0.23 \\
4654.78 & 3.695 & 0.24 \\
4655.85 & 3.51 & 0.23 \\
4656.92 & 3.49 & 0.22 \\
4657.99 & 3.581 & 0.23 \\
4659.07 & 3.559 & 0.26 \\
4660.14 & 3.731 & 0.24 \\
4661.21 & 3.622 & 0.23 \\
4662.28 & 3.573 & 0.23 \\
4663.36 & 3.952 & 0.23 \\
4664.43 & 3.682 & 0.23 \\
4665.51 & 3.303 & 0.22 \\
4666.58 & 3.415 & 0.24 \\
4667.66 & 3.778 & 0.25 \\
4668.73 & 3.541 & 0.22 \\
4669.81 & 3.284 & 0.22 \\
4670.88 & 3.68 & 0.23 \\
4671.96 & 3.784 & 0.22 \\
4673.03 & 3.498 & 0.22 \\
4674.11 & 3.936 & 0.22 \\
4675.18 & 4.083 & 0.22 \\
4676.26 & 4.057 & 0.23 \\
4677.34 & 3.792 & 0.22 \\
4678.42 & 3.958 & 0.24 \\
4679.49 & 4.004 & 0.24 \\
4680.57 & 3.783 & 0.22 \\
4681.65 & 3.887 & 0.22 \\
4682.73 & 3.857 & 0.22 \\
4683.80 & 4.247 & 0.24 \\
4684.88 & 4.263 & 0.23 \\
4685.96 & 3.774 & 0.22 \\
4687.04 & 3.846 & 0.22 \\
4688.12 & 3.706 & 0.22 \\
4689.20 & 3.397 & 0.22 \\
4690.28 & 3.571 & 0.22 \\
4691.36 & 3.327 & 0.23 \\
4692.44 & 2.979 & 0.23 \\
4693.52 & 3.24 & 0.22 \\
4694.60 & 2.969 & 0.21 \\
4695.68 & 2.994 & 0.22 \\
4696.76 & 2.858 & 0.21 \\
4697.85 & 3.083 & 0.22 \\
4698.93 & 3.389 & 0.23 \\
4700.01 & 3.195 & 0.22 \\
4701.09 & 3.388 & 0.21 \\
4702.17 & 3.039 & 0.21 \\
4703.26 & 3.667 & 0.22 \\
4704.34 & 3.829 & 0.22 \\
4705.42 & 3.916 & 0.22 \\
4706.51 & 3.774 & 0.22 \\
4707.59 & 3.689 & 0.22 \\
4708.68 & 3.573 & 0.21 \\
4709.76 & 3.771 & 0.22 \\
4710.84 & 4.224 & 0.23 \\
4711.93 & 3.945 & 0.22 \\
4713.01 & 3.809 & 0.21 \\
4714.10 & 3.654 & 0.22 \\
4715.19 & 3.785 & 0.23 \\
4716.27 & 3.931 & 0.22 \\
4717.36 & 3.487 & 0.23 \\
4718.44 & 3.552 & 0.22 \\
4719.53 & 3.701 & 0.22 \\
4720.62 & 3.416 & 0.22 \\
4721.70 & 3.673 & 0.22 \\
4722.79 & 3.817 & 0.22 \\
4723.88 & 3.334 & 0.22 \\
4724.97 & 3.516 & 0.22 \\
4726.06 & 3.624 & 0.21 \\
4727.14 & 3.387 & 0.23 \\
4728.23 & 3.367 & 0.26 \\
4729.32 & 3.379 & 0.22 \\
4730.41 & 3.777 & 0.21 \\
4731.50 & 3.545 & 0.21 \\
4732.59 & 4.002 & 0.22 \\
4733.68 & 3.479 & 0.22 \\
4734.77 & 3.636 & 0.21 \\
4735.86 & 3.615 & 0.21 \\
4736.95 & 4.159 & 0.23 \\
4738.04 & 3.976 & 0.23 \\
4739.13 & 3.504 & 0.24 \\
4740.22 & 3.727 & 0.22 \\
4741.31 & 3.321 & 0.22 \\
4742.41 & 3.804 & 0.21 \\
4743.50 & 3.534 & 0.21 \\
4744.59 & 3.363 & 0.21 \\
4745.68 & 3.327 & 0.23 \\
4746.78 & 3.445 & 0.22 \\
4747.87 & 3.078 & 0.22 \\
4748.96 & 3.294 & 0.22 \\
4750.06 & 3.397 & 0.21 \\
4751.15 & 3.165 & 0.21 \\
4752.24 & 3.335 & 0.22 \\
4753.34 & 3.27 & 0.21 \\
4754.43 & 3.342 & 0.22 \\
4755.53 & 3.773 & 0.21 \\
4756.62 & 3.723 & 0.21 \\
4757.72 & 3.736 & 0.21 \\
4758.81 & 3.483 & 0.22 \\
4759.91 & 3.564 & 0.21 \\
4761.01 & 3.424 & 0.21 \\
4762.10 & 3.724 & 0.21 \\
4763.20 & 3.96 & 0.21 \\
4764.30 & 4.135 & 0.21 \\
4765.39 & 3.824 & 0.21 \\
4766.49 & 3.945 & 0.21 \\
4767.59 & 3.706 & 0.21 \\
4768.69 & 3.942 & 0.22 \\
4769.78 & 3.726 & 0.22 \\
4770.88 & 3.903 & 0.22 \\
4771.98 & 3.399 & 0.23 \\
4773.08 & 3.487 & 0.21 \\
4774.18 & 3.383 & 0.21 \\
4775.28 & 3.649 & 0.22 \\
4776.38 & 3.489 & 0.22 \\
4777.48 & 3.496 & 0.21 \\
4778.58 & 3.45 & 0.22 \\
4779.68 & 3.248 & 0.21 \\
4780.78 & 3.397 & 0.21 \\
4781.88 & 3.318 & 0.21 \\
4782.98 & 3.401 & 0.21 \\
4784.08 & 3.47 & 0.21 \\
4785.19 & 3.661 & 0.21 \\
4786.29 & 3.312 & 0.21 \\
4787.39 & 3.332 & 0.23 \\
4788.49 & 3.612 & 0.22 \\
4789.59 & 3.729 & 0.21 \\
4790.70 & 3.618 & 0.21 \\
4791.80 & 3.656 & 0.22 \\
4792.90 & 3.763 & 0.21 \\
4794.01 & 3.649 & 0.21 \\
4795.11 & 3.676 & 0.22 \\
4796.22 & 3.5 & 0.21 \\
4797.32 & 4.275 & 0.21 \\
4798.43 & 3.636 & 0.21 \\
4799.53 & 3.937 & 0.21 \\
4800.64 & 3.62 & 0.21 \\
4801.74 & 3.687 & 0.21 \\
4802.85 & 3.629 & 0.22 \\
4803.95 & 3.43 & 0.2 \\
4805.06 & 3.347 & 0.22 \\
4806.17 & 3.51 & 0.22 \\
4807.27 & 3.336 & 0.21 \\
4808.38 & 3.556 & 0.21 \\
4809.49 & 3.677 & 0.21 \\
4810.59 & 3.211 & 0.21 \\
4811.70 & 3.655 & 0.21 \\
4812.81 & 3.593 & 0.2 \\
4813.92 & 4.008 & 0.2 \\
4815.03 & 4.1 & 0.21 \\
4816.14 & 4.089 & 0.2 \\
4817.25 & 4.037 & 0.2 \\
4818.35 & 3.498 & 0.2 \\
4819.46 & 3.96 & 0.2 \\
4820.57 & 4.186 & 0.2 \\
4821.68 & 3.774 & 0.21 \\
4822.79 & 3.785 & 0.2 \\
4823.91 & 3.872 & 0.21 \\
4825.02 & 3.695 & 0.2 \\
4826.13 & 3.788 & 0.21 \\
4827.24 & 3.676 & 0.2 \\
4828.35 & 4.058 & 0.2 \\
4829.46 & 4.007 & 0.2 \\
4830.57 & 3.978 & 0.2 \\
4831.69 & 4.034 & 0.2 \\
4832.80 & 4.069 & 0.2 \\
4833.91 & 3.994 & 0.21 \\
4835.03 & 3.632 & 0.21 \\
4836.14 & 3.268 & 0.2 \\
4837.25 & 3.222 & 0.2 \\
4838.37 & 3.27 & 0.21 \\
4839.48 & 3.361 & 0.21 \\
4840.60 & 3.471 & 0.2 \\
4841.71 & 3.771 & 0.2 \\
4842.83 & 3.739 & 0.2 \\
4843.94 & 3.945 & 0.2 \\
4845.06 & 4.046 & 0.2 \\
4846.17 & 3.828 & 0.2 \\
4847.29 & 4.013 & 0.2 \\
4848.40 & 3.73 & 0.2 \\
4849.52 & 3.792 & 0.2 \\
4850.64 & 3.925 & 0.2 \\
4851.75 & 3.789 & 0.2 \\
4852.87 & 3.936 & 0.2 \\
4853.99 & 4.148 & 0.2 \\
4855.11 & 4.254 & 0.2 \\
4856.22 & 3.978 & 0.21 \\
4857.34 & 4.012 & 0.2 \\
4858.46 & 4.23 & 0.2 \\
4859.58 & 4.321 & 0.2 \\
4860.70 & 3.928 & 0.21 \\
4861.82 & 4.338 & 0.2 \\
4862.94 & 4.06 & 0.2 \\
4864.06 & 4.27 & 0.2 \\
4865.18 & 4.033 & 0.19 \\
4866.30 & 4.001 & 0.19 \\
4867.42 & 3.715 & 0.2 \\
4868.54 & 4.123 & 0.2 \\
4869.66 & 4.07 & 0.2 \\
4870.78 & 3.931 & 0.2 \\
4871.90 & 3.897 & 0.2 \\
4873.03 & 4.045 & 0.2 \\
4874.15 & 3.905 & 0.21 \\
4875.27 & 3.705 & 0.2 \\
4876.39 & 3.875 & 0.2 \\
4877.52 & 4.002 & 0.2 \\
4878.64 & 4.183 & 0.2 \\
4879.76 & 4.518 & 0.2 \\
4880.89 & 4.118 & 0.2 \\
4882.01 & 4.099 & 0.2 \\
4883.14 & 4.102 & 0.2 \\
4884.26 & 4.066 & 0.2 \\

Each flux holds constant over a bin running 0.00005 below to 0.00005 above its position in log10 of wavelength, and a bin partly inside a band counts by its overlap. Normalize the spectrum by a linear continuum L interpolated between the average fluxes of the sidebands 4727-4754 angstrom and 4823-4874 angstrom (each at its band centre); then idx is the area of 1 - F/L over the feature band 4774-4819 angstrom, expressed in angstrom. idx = 1.3 angstrom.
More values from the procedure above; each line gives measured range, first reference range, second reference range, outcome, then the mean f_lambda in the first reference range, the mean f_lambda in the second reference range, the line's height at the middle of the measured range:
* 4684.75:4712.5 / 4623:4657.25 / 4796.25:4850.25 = 0.8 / 3.54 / 3.74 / 3.6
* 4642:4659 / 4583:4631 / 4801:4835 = 0.9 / 3.69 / 3.77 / 3.71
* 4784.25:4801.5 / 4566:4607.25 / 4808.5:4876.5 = 0.8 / 3.69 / 3.87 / 3.84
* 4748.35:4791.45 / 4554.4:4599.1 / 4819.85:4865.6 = 2.4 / 3.48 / 3.88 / 3.77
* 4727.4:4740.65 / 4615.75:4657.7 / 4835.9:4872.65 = 0.1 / 3.52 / 3.9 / 3.69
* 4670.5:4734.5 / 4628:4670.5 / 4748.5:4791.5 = -1.7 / 3.52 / 3.56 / 3.54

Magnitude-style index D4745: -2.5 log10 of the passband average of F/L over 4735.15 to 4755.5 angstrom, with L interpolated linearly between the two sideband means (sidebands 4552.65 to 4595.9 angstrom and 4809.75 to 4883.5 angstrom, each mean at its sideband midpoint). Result 0.07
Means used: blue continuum 3.4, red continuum 3.9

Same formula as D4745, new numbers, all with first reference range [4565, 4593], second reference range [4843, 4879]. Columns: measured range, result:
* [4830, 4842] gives 0.09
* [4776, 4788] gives 0.14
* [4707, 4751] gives 0.05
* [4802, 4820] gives 0.07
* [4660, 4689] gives -0.02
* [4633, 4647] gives 0.03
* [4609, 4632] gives 0.01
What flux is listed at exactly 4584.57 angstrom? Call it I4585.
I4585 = 3.608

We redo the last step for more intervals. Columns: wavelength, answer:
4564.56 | 3.194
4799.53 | 3.937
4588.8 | 3.564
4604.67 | 3.412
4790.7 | 3.618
